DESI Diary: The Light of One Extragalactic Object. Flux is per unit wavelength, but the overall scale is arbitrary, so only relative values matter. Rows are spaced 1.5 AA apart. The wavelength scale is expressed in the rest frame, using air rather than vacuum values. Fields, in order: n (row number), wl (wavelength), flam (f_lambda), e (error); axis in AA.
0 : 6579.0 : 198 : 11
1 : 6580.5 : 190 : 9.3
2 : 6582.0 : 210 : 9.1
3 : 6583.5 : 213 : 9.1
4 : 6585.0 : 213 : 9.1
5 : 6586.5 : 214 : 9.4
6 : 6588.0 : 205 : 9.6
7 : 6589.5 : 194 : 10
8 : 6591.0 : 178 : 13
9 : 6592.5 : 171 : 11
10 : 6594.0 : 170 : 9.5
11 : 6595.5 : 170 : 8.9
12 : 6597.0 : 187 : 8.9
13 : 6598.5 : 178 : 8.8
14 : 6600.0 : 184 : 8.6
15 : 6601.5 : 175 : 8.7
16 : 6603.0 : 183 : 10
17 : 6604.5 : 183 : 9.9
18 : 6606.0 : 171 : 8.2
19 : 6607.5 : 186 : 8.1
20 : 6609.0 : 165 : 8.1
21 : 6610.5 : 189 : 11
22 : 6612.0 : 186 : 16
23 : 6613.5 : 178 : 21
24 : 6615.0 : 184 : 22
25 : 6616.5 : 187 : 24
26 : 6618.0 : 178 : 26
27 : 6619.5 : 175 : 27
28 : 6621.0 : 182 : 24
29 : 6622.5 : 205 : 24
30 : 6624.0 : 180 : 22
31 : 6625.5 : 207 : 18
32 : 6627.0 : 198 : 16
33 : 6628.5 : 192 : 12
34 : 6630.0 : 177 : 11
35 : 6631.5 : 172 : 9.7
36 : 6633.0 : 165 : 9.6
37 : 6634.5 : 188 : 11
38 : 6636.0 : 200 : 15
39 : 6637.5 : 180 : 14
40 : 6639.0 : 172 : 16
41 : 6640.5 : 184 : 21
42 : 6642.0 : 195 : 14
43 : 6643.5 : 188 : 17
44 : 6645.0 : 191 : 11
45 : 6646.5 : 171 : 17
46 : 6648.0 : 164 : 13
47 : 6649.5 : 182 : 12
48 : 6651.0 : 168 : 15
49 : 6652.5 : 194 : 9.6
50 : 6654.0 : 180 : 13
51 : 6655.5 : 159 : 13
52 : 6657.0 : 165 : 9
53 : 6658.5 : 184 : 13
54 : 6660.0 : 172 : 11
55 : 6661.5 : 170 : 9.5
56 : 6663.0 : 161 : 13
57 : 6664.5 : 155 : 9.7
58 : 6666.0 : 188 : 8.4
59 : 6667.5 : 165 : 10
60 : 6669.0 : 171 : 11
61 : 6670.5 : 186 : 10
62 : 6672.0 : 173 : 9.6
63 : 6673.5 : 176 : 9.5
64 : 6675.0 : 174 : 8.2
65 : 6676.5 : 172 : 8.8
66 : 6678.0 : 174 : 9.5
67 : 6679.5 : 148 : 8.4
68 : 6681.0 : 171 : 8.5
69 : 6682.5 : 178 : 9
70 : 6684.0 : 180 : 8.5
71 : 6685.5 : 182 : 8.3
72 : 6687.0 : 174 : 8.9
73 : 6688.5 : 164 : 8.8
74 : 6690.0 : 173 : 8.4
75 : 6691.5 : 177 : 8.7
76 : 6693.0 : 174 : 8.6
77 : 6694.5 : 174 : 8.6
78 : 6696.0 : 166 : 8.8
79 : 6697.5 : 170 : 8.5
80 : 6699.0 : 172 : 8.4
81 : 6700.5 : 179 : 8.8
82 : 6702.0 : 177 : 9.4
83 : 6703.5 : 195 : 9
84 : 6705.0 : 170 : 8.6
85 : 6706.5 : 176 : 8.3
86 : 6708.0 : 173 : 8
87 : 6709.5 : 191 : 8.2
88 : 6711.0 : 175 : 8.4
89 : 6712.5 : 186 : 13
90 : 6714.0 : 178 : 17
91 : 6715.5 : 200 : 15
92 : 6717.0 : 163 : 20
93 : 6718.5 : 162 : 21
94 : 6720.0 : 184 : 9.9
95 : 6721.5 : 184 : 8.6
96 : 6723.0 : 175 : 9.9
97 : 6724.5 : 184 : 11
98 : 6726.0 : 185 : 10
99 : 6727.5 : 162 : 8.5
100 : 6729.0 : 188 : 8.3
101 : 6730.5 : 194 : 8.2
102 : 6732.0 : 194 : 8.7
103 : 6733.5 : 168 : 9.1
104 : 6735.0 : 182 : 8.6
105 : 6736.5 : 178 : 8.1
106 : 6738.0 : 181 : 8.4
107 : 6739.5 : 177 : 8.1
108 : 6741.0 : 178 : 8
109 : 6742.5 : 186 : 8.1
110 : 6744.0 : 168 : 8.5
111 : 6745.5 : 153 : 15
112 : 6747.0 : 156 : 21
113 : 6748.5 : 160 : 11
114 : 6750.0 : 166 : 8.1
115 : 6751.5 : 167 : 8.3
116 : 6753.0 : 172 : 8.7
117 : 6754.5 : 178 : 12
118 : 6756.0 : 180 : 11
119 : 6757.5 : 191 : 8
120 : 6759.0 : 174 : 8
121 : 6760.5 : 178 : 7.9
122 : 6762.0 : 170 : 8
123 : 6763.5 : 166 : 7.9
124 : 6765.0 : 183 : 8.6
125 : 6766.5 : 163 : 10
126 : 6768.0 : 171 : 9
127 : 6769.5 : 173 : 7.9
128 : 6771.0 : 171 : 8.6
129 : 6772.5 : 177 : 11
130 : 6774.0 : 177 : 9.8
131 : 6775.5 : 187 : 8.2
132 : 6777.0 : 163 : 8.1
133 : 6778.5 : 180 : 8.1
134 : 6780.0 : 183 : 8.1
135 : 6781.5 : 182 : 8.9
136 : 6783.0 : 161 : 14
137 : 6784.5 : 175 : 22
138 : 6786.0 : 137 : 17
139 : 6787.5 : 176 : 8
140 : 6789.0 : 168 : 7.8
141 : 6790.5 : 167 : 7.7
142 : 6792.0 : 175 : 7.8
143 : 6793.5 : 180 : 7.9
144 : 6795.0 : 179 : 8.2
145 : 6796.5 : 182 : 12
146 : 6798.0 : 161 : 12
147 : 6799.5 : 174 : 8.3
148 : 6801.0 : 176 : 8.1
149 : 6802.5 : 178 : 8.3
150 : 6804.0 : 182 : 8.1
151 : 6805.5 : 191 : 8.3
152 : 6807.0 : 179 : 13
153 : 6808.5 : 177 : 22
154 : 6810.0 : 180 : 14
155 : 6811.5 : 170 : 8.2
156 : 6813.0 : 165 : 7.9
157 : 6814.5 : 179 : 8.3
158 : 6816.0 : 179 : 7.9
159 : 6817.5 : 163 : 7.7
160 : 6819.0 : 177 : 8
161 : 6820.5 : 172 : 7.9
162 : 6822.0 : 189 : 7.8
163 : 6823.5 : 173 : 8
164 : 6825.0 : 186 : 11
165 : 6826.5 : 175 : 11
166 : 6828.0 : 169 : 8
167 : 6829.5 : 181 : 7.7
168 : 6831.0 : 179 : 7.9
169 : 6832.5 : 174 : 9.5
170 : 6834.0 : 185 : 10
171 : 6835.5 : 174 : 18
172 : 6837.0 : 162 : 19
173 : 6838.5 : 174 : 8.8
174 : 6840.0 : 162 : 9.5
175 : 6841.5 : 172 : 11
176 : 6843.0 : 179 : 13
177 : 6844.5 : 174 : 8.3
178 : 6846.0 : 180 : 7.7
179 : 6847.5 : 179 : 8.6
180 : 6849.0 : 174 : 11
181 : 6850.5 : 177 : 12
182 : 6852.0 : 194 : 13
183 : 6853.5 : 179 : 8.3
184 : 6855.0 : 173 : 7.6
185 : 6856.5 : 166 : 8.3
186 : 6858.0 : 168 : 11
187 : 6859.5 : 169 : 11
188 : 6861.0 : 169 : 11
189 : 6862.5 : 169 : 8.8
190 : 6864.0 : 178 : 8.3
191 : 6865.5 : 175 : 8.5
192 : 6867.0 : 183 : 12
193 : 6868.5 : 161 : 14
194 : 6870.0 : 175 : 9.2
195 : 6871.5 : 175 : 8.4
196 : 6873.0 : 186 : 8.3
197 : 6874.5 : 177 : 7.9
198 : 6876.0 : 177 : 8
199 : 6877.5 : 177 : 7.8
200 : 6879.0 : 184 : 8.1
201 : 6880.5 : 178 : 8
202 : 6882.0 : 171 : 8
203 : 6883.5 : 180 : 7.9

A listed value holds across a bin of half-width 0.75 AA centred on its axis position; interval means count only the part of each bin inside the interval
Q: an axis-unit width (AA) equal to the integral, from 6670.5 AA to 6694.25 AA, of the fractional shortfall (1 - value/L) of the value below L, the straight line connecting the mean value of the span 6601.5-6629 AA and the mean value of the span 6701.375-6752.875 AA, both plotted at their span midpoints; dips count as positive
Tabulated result 0.9 AA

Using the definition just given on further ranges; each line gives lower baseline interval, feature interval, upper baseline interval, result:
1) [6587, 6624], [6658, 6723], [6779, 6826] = 1.5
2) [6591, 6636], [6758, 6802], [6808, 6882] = 1.1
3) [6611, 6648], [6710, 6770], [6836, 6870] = 1.1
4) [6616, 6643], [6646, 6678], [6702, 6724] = 1.8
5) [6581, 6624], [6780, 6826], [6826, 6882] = 0.7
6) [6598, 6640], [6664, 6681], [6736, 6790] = 0.7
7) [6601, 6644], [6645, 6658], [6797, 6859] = 0.6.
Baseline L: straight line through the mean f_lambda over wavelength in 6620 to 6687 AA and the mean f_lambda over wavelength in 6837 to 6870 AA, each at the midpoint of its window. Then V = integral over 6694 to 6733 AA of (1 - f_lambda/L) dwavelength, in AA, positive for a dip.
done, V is -0.5 AA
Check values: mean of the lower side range 178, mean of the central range 179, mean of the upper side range 174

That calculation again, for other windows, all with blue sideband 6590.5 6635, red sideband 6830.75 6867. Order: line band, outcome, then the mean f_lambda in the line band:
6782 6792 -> 0.6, 165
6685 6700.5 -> 0.5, 173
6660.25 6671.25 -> 0.5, 171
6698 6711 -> 0.0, 179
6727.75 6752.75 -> 0.5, 174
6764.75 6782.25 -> 0.1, 176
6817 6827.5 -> -0.1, 177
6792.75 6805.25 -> -0.1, 177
